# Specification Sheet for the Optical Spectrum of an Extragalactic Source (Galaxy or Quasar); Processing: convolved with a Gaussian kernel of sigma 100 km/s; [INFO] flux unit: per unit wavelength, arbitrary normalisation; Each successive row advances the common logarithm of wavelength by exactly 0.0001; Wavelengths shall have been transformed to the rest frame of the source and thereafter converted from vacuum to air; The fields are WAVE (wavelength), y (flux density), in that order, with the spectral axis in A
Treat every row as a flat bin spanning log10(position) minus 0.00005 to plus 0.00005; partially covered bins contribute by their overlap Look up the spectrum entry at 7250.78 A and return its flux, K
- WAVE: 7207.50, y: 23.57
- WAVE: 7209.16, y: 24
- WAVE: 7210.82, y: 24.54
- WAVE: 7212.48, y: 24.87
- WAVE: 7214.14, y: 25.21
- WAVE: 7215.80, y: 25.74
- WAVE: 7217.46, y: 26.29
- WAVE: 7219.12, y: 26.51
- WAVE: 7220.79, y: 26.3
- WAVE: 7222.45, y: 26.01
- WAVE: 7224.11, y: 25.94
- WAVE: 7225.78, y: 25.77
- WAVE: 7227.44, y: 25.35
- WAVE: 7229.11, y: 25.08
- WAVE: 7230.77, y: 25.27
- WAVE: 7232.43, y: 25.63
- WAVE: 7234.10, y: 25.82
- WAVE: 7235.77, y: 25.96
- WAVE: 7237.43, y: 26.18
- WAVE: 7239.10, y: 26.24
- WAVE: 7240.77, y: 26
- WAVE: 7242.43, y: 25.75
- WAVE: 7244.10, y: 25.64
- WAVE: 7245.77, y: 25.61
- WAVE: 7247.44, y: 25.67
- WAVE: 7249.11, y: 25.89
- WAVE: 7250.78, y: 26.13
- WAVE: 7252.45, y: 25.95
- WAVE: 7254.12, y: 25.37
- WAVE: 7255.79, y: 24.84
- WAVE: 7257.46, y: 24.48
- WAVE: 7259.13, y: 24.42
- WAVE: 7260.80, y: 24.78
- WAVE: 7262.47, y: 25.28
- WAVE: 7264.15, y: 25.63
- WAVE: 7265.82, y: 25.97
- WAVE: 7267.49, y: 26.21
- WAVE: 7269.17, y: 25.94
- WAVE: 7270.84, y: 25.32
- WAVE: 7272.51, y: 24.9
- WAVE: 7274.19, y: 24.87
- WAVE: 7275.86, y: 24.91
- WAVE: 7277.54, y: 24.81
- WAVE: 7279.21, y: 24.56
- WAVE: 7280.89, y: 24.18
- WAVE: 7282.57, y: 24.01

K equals 26.13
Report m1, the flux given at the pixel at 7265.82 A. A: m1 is 25.97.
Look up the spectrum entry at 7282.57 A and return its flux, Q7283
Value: 24.01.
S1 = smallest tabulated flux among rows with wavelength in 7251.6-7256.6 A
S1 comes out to 24.84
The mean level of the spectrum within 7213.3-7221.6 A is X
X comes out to 26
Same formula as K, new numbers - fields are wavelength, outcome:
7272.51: 24.9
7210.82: 24.54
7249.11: 25.89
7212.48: 24.87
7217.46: 26.29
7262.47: 25.28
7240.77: 26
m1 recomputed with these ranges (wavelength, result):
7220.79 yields 26.3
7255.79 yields 24.84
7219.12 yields 26.51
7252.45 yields 25.95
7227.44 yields 25.35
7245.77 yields 25.61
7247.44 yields 25.67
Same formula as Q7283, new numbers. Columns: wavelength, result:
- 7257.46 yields 24.48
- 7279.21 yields 24.56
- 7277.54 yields 24.81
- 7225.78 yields 25.77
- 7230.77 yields 25.27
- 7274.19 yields 24.87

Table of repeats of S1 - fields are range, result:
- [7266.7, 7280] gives 24.56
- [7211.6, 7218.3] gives 24.87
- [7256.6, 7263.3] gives 24.42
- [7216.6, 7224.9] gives 25.94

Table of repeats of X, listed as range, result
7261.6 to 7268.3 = 25.8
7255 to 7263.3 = 24.8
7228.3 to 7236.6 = 25.6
